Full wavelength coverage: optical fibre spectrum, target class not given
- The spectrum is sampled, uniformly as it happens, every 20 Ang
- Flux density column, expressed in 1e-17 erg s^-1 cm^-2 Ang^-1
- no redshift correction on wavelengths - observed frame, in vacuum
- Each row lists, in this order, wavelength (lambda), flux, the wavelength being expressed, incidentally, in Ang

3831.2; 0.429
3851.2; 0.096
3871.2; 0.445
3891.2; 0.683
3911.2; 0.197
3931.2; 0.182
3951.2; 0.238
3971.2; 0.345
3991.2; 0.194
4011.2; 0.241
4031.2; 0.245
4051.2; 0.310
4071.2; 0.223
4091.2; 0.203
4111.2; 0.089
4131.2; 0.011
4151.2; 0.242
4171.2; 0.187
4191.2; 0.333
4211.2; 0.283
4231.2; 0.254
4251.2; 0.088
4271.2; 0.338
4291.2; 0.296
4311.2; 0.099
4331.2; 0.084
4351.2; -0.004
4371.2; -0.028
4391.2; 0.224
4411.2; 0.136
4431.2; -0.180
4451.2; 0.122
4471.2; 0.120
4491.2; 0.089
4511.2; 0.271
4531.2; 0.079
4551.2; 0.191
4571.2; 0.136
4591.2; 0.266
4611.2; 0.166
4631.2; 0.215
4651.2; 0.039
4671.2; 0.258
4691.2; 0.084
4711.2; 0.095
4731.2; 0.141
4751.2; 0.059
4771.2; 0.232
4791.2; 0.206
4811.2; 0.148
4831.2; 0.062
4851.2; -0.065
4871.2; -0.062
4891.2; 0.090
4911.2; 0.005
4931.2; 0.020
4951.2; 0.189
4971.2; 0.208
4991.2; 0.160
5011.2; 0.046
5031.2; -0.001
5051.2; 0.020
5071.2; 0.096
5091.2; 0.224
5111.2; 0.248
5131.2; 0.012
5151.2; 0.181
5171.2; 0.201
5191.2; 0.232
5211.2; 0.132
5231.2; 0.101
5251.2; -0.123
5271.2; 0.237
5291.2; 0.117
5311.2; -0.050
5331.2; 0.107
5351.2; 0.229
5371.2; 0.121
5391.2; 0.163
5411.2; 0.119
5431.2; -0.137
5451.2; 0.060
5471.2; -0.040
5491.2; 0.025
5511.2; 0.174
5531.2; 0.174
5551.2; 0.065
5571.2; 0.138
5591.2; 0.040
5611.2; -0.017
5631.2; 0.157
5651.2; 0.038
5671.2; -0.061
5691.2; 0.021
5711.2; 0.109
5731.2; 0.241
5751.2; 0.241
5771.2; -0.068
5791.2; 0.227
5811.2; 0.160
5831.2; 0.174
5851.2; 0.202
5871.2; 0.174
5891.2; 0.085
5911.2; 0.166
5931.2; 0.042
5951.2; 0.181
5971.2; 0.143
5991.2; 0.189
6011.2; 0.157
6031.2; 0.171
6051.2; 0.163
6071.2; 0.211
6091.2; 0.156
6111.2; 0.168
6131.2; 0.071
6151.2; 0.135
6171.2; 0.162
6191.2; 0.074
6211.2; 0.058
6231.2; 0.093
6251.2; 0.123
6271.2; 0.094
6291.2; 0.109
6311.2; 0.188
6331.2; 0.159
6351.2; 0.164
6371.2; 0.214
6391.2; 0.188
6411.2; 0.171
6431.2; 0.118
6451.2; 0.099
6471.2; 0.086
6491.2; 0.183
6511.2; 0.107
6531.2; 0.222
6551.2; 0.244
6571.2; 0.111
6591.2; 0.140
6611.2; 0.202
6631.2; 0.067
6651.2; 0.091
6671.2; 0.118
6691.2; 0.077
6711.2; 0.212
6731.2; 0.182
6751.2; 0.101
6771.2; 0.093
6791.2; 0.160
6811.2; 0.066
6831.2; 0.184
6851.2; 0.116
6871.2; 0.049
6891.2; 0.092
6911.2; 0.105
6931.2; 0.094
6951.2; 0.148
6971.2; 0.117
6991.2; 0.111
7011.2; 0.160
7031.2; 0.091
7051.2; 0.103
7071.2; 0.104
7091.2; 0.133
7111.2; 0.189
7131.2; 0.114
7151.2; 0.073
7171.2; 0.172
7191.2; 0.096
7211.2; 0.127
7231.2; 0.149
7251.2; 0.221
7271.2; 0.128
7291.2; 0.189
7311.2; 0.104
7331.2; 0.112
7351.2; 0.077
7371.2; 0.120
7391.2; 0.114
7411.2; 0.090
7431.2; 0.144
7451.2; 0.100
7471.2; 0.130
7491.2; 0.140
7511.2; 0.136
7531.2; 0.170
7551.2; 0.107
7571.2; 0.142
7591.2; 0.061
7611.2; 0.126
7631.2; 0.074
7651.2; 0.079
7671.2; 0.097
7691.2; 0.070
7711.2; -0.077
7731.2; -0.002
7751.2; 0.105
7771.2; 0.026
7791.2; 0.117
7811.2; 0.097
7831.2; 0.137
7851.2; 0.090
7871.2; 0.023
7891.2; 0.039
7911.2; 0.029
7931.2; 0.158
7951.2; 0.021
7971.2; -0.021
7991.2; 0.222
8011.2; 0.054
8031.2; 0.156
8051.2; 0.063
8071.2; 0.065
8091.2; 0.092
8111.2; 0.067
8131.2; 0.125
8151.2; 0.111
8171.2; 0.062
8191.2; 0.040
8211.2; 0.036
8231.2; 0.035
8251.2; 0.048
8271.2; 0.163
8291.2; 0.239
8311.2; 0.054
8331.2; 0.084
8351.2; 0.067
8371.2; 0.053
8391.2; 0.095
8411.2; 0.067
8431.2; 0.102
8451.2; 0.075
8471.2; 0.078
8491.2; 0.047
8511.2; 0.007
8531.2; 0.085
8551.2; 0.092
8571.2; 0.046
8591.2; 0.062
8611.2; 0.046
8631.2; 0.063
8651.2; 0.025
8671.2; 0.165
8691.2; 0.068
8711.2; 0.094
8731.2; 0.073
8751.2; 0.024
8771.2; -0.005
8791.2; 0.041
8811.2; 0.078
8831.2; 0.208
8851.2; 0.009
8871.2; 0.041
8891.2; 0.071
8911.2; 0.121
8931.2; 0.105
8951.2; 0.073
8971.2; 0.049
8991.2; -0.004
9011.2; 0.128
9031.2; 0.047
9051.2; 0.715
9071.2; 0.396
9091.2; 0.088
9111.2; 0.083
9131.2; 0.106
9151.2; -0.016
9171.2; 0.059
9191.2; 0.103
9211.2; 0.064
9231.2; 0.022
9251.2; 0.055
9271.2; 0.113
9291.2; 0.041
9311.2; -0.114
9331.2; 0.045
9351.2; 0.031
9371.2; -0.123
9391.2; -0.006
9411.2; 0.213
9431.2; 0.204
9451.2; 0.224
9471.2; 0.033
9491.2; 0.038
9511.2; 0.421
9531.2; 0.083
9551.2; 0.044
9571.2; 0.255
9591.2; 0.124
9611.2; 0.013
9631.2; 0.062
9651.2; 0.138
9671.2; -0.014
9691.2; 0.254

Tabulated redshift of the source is 1.43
